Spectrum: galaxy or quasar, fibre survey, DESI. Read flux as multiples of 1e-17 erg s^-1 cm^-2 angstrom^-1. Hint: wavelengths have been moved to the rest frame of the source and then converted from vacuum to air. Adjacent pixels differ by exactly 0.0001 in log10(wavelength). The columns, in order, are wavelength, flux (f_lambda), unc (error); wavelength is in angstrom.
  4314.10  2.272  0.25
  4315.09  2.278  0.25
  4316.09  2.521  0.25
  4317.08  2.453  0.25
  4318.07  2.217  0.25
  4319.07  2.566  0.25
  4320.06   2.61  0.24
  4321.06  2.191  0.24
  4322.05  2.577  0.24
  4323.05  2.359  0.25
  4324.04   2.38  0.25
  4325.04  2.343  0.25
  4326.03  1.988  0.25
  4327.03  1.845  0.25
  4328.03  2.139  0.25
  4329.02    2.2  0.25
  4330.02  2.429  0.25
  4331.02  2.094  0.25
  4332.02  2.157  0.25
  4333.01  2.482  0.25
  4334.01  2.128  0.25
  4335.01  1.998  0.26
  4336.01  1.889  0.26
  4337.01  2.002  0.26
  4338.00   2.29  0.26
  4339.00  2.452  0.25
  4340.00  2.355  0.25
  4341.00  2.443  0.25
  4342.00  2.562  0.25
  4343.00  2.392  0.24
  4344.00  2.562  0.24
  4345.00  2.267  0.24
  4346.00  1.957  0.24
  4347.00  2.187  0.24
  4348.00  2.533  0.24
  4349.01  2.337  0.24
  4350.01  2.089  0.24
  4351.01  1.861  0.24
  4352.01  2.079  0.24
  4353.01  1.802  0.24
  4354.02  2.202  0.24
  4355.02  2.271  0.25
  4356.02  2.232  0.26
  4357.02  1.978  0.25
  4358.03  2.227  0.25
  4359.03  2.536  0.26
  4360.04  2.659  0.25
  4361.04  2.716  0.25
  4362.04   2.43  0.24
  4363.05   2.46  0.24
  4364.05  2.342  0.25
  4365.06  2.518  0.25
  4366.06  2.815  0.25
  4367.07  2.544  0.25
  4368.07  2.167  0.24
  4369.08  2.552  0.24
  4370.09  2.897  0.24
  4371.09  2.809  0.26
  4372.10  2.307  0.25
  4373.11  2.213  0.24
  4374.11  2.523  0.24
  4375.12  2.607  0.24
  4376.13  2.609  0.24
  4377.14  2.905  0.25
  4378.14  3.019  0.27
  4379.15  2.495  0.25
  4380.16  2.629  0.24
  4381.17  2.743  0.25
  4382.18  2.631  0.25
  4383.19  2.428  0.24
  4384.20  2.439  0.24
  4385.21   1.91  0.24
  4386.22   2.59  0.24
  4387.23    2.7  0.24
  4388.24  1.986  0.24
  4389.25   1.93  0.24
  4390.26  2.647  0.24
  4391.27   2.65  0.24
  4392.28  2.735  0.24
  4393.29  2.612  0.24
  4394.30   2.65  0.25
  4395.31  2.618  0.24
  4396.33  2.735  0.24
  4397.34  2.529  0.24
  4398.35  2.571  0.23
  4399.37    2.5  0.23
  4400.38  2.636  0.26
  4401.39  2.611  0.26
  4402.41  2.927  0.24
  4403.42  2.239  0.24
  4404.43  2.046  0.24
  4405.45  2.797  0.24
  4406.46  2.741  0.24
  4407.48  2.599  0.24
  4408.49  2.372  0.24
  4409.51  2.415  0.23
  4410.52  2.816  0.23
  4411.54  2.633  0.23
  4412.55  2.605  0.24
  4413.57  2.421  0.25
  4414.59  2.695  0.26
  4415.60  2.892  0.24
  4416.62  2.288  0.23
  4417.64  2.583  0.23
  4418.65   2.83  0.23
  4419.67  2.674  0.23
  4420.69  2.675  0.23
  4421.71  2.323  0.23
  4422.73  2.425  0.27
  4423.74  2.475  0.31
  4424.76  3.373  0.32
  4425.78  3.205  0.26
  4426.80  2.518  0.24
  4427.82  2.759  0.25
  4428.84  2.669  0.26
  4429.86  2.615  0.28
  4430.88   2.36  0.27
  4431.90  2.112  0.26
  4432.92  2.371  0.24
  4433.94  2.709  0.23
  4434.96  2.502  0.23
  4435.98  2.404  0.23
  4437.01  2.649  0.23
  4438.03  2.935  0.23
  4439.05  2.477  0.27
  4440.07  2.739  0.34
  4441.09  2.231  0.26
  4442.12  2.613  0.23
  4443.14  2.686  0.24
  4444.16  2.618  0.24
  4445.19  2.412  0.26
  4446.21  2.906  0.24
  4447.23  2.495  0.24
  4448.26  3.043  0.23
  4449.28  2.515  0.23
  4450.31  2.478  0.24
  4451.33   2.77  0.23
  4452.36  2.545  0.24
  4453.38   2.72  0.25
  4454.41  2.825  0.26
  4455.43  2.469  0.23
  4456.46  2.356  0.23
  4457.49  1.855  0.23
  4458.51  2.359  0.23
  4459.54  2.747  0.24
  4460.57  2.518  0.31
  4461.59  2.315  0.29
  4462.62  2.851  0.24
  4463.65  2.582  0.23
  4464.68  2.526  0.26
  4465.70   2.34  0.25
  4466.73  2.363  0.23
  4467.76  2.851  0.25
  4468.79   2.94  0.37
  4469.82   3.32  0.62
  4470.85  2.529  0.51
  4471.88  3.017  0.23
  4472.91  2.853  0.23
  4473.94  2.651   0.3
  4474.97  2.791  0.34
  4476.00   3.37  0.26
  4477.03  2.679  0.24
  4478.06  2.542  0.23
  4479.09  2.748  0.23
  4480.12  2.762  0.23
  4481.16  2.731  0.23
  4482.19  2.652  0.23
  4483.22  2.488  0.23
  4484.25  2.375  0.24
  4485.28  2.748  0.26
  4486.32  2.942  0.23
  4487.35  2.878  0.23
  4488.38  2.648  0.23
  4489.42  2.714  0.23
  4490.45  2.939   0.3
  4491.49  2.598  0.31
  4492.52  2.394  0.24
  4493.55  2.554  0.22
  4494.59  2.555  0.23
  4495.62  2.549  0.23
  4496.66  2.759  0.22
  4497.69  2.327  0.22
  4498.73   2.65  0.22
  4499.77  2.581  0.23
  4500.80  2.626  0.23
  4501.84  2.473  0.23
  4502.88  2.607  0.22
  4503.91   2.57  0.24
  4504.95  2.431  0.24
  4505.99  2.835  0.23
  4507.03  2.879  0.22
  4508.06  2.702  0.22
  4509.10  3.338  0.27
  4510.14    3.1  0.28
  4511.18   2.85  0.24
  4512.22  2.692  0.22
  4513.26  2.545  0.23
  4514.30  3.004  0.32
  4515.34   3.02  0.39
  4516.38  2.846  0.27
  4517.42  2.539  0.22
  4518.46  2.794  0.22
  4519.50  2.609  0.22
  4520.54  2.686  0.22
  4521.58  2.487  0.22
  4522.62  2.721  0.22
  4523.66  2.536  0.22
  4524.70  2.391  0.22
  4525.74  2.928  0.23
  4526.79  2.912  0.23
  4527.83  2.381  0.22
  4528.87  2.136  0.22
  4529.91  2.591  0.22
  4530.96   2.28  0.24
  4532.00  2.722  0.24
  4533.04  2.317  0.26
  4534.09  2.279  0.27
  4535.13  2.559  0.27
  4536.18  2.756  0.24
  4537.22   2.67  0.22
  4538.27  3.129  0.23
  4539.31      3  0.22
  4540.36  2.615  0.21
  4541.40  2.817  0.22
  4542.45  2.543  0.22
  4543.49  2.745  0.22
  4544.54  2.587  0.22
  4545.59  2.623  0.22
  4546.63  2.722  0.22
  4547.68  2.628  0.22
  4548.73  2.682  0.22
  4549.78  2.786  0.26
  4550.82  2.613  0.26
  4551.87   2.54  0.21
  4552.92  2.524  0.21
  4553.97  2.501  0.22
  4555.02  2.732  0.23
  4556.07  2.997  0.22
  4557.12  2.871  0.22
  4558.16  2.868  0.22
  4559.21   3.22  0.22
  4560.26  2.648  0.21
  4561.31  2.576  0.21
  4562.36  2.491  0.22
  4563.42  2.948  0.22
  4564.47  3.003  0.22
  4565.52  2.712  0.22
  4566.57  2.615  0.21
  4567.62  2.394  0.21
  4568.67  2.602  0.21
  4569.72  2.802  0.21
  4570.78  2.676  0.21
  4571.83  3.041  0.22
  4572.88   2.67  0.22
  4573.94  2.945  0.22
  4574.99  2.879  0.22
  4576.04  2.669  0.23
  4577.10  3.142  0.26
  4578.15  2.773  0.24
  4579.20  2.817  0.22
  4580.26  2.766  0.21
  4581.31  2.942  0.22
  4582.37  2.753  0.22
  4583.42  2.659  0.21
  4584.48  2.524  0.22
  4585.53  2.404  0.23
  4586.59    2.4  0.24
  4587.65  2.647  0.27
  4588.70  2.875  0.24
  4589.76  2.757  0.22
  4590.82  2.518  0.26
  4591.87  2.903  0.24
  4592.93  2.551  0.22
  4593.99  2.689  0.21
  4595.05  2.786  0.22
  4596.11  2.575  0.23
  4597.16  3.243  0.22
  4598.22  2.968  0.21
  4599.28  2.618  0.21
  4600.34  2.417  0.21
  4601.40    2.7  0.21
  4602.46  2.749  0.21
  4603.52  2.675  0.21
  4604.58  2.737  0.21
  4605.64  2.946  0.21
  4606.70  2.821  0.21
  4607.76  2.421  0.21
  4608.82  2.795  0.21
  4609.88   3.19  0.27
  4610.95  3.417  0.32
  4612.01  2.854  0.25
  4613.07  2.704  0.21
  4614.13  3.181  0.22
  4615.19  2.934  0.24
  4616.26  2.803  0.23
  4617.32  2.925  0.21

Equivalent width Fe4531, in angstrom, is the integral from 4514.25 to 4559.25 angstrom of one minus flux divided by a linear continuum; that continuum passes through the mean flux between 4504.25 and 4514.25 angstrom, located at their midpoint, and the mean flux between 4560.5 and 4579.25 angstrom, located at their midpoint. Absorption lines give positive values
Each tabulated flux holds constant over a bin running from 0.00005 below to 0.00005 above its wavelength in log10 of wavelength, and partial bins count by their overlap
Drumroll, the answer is 2.0 angstrom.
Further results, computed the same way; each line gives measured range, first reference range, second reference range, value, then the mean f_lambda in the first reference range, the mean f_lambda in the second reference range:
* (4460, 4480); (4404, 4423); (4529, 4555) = -1.0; 2.57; 2.63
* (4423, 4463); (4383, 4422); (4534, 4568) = -0.1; 2.54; 2.72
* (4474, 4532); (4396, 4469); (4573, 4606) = -0.6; 2.59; 2.74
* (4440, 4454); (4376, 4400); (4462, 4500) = 0.1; 2.55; 2.7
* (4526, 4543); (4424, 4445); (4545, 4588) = 0.6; 2.62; 2.73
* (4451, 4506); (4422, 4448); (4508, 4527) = 1.1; 2.61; 2.77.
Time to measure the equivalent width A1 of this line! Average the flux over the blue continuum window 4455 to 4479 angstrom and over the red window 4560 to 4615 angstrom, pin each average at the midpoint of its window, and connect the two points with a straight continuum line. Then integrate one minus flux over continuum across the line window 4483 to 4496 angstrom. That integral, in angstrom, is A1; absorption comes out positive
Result 0.09 angstrom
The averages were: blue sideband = 2.65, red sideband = 2.76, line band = 2.65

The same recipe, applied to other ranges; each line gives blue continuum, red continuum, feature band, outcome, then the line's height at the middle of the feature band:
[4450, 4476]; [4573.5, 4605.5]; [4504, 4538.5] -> 0.0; 2.68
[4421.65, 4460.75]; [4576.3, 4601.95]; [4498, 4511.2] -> -0.4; 2.65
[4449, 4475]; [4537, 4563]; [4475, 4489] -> -0.5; 2.64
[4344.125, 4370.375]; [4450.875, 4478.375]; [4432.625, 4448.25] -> -0.1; 2.58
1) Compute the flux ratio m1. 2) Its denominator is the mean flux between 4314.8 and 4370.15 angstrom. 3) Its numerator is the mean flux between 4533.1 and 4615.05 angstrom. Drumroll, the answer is 1.2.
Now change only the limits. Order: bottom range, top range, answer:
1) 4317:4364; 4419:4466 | 1.14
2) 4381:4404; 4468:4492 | 1.10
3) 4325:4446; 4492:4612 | 1.10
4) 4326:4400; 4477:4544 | 1.12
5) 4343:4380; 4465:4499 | 1.12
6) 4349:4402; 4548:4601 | 1.11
